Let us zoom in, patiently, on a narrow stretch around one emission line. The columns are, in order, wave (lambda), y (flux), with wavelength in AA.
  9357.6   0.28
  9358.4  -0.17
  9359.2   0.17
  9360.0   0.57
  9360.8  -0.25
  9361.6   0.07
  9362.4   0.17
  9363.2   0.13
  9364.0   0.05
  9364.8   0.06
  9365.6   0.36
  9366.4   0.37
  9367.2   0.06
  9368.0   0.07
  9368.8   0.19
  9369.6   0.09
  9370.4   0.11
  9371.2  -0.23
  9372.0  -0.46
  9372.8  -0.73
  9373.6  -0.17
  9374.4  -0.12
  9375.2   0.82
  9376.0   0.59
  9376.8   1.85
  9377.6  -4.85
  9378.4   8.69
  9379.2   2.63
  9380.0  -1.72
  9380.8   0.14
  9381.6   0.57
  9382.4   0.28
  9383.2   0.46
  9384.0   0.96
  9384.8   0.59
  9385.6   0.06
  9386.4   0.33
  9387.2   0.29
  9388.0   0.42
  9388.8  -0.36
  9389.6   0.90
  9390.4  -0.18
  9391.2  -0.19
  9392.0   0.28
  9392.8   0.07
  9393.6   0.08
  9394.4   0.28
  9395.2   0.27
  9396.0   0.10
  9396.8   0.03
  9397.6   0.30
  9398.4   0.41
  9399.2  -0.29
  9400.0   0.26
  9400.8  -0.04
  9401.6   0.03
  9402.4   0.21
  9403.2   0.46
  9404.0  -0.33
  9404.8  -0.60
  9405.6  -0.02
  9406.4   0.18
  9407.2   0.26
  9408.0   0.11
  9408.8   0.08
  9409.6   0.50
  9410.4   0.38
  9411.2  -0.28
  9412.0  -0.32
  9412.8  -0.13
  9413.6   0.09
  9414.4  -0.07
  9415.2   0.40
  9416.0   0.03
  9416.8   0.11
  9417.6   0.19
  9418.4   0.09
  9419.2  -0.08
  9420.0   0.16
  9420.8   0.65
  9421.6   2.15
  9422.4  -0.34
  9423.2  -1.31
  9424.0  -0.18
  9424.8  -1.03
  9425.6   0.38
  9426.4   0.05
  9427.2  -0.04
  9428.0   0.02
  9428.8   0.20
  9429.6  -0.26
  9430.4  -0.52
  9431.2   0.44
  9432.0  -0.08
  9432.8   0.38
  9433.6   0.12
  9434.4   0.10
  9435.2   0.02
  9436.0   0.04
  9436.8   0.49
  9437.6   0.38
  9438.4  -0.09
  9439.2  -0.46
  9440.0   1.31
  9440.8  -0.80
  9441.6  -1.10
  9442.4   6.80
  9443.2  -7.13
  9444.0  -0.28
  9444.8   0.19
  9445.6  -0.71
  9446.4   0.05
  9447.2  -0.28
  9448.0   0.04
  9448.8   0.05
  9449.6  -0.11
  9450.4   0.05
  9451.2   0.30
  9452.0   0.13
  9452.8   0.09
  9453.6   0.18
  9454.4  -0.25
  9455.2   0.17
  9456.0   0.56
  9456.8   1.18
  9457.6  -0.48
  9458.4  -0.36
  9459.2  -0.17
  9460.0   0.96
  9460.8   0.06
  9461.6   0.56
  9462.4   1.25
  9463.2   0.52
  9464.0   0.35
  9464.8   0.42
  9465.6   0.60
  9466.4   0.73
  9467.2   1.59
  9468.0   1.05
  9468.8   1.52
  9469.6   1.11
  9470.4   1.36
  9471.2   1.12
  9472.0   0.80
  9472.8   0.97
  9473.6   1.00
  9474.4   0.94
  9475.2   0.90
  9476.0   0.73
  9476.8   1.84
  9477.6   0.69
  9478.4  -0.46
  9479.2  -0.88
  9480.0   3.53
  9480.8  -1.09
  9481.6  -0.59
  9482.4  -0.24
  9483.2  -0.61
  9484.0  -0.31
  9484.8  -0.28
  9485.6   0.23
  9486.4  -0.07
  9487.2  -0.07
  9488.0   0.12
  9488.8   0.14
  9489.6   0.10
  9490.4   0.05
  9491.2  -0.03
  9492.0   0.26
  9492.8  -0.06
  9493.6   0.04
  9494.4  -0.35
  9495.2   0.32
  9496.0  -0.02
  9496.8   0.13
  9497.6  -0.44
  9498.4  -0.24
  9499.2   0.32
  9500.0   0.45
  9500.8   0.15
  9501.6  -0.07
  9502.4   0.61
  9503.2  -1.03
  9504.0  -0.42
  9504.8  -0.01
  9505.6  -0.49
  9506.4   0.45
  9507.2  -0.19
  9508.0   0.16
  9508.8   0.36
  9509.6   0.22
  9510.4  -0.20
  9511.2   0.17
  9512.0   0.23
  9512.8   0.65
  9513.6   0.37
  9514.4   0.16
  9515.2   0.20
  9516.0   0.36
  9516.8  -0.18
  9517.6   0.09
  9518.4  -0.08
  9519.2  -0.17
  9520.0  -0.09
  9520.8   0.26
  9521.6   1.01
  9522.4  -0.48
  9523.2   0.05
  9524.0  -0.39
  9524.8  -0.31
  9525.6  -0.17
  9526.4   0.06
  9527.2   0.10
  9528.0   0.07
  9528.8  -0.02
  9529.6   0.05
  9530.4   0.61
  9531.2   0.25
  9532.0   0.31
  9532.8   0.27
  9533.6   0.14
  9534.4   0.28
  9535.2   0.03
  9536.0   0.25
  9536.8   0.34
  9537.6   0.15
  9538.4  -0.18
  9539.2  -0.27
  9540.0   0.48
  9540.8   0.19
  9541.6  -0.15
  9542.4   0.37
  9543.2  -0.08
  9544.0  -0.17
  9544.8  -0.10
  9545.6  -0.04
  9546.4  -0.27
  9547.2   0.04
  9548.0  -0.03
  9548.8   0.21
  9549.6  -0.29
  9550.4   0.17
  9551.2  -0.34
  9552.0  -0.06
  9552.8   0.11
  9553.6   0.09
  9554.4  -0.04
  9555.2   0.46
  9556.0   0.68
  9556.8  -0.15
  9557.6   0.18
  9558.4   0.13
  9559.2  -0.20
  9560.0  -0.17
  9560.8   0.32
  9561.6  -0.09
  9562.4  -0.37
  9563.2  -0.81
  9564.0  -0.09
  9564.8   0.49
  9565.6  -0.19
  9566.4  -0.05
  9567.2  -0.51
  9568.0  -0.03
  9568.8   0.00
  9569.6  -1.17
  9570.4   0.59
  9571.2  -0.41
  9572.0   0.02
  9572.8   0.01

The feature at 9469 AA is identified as [O III] 5007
